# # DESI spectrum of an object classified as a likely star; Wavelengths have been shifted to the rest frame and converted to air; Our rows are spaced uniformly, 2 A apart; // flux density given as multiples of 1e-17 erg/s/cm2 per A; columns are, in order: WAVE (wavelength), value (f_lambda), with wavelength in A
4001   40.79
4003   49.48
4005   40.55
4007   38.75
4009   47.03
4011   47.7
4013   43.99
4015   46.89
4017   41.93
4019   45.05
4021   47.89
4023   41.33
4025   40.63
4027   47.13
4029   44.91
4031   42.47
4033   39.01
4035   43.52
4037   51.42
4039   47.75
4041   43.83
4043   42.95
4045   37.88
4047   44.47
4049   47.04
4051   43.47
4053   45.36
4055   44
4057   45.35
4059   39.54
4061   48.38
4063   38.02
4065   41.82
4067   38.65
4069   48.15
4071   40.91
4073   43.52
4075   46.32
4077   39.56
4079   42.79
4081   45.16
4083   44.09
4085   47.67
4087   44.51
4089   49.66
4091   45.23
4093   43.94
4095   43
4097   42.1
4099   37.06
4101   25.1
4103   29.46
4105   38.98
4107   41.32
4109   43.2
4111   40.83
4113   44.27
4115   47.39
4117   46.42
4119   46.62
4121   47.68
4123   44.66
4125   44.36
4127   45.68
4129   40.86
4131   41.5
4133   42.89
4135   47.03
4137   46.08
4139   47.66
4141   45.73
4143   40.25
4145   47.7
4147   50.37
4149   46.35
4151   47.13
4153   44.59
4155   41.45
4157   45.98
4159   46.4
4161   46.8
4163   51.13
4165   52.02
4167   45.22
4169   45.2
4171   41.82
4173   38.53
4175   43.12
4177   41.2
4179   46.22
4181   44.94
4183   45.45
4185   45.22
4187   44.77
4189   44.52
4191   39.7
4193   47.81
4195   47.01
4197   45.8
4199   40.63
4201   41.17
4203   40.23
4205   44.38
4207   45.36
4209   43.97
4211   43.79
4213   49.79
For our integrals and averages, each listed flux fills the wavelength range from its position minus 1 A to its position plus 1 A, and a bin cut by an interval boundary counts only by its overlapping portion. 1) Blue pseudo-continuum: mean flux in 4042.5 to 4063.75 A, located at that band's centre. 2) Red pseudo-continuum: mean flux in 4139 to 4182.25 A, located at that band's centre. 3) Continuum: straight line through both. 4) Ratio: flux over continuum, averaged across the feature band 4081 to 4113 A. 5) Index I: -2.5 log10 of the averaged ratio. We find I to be 0.07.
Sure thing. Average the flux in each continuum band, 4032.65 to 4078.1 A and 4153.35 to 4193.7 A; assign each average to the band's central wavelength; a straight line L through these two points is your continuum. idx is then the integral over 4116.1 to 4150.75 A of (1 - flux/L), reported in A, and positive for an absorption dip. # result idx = -0.8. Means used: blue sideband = 43.6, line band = 45.4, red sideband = 44.8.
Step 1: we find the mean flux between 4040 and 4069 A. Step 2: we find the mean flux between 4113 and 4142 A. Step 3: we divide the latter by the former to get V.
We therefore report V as 1.05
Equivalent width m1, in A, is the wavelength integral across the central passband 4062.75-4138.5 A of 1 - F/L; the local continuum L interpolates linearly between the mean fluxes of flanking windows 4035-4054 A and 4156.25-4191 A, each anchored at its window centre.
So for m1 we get 3.4 A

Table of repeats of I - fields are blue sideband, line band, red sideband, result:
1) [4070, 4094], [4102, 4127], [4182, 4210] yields 0.032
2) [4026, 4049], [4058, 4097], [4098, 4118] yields -0.057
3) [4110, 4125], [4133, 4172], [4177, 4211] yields -0.033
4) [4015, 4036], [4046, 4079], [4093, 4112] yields -0.062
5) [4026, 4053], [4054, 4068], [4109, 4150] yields 0.057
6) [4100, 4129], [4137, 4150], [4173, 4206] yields -0.092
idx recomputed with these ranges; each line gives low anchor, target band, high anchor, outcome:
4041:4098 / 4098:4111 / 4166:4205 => 2.21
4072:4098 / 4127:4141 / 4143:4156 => 0.29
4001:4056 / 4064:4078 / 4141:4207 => 0.54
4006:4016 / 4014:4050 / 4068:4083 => 0.24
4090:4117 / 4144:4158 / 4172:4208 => -1.34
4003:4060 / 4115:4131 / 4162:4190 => -0.16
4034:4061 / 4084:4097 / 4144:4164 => 0.01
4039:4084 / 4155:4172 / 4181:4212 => -1.03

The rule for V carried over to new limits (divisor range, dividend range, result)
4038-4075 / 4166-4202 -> 1.01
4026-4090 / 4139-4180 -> 1.03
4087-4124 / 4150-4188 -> 1.07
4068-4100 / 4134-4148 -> 1.06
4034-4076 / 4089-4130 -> 0.96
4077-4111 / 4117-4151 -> 1.10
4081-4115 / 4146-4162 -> 1.11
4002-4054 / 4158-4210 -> 1.01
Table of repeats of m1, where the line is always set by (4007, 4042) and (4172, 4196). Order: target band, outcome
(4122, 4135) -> 0.19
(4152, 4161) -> -0.14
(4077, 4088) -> 0.02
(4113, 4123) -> -0.50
